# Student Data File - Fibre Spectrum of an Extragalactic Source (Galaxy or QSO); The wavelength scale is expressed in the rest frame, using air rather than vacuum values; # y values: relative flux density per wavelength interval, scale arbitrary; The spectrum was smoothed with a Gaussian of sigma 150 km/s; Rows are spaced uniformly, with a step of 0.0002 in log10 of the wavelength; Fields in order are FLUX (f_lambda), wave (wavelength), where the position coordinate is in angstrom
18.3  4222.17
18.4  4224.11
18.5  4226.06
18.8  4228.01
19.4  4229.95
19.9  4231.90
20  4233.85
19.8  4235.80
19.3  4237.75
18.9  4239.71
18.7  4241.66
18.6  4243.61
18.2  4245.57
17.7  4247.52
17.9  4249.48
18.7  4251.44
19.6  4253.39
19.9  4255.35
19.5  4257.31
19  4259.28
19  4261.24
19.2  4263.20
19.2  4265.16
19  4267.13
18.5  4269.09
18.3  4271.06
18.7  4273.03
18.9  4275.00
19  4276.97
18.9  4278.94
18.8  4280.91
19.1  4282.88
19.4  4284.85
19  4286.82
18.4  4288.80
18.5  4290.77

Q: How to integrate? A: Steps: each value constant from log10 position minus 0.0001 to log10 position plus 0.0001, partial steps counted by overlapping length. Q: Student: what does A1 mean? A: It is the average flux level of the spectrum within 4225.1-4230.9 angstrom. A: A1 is 18.9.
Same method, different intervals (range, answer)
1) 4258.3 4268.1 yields 19.1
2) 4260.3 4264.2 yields 19.1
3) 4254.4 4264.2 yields 19.3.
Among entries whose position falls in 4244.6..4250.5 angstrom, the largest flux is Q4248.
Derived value 18.2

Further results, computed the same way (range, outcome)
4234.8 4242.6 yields 19.8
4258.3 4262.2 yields 19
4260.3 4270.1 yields 19.2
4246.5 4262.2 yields 19.9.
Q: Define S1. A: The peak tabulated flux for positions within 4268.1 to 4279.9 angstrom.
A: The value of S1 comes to 19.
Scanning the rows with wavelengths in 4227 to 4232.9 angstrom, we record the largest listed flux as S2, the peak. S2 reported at 19.9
